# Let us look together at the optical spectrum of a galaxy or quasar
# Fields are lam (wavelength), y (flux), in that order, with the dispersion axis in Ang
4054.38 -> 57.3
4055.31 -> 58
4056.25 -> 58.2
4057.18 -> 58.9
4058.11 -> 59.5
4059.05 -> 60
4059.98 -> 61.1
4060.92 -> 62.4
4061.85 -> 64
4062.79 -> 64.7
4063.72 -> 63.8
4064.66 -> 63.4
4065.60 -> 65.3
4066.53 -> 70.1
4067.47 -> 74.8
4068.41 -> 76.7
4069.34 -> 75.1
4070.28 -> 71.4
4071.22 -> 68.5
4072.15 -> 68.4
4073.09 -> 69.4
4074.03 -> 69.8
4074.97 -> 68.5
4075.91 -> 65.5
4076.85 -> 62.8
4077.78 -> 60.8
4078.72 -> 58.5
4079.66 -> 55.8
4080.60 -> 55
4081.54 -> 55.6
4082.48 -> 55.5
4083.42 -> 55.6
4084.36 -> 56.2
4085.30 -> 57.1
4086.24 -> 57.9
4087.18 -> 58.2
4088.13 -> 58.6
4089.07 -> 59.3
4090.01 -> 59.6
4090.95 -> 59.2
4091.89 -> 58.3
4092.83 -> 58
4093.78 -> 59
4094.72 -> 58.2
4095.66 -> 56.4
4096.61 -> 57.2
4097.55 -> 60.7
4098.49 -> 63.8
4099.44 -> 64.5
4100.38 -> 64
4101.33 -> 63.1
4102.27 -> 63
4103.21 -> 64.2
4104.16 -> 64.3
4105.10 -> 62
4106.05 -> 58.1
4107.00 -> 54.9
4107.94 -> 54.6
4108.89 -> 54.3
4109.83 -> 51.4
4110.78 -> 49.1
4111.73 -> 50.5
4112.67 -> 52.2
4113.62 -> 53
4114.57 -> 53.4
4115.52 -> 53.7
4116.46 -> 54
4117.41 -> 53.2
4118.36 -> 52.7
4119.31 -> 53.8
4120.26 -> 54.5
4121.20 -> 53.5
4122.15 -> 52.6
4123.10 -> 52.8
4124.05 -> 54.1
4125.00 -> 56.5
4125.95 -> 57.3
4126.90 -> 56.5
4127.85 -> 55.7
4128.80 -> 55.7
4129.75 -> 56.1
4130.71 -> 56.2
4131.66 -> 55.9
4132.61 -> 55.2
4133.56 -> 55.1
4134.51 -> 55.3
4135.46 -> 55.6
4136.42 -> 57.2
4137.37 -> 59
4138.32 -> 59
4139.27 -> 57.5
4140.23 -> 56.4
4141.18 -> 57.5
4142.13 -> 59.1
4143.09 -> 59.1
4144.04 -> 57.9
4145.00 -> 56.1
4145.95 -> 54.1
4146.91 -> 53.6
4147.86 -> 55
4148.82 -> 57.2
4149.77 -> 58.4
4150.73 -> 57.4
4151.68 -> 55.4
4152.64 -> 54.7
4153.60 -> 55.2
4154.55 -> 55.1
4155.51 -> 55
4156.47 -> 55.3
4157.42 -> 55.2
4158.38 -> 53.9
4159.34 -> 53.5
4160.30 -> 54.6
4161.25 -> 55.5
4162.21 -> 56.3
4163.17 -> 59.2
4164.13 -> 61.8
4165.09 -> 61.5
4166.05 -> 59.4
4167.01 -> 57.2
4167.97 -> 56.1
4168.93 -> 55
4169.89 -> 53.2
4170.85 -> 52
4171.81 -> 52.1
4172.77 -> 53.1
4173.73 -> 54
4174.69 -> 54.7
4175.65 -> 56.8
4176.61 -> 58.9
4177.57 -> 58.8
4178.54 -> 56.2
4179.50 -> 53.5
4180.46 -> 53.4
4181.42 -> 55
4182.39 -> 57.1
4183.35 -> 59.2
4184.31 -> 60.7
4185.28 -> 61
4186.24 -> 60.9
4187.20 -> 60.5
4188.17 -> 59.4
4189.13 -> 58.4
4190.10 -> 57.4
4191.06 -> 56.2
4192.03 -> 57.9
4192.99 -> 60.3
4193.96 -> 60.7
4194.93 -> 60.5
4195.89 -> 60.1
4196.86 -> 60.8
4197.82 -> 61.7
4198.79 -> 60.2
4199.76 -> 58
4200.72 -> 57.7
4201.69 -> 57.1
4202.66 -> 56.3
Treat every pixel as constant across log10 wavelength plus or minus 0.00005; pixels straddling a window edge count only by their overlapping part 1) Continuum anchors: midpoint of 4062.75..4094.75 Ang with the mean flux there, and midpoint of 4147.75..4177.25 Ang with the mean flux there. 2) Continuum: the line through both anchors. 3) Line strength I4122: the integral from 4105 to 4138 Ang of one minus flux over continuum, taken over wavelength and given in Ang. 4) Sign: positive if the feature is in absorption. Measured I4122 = 2.5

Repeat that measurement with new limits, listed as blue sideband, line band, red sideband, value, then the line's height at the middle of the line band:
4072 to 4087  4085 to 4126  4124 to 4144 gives 1.3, 58.7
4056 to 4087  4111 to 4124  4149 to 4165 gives 1.4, 59.5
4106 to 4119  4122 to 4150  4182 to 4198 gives -0.6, 55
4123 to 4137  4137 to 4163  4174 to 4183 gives -0.2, 55.9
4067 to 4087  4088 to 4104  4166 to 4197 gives 0.5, 62.5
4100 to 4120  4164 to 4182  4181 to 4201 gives 0.8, 58.6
